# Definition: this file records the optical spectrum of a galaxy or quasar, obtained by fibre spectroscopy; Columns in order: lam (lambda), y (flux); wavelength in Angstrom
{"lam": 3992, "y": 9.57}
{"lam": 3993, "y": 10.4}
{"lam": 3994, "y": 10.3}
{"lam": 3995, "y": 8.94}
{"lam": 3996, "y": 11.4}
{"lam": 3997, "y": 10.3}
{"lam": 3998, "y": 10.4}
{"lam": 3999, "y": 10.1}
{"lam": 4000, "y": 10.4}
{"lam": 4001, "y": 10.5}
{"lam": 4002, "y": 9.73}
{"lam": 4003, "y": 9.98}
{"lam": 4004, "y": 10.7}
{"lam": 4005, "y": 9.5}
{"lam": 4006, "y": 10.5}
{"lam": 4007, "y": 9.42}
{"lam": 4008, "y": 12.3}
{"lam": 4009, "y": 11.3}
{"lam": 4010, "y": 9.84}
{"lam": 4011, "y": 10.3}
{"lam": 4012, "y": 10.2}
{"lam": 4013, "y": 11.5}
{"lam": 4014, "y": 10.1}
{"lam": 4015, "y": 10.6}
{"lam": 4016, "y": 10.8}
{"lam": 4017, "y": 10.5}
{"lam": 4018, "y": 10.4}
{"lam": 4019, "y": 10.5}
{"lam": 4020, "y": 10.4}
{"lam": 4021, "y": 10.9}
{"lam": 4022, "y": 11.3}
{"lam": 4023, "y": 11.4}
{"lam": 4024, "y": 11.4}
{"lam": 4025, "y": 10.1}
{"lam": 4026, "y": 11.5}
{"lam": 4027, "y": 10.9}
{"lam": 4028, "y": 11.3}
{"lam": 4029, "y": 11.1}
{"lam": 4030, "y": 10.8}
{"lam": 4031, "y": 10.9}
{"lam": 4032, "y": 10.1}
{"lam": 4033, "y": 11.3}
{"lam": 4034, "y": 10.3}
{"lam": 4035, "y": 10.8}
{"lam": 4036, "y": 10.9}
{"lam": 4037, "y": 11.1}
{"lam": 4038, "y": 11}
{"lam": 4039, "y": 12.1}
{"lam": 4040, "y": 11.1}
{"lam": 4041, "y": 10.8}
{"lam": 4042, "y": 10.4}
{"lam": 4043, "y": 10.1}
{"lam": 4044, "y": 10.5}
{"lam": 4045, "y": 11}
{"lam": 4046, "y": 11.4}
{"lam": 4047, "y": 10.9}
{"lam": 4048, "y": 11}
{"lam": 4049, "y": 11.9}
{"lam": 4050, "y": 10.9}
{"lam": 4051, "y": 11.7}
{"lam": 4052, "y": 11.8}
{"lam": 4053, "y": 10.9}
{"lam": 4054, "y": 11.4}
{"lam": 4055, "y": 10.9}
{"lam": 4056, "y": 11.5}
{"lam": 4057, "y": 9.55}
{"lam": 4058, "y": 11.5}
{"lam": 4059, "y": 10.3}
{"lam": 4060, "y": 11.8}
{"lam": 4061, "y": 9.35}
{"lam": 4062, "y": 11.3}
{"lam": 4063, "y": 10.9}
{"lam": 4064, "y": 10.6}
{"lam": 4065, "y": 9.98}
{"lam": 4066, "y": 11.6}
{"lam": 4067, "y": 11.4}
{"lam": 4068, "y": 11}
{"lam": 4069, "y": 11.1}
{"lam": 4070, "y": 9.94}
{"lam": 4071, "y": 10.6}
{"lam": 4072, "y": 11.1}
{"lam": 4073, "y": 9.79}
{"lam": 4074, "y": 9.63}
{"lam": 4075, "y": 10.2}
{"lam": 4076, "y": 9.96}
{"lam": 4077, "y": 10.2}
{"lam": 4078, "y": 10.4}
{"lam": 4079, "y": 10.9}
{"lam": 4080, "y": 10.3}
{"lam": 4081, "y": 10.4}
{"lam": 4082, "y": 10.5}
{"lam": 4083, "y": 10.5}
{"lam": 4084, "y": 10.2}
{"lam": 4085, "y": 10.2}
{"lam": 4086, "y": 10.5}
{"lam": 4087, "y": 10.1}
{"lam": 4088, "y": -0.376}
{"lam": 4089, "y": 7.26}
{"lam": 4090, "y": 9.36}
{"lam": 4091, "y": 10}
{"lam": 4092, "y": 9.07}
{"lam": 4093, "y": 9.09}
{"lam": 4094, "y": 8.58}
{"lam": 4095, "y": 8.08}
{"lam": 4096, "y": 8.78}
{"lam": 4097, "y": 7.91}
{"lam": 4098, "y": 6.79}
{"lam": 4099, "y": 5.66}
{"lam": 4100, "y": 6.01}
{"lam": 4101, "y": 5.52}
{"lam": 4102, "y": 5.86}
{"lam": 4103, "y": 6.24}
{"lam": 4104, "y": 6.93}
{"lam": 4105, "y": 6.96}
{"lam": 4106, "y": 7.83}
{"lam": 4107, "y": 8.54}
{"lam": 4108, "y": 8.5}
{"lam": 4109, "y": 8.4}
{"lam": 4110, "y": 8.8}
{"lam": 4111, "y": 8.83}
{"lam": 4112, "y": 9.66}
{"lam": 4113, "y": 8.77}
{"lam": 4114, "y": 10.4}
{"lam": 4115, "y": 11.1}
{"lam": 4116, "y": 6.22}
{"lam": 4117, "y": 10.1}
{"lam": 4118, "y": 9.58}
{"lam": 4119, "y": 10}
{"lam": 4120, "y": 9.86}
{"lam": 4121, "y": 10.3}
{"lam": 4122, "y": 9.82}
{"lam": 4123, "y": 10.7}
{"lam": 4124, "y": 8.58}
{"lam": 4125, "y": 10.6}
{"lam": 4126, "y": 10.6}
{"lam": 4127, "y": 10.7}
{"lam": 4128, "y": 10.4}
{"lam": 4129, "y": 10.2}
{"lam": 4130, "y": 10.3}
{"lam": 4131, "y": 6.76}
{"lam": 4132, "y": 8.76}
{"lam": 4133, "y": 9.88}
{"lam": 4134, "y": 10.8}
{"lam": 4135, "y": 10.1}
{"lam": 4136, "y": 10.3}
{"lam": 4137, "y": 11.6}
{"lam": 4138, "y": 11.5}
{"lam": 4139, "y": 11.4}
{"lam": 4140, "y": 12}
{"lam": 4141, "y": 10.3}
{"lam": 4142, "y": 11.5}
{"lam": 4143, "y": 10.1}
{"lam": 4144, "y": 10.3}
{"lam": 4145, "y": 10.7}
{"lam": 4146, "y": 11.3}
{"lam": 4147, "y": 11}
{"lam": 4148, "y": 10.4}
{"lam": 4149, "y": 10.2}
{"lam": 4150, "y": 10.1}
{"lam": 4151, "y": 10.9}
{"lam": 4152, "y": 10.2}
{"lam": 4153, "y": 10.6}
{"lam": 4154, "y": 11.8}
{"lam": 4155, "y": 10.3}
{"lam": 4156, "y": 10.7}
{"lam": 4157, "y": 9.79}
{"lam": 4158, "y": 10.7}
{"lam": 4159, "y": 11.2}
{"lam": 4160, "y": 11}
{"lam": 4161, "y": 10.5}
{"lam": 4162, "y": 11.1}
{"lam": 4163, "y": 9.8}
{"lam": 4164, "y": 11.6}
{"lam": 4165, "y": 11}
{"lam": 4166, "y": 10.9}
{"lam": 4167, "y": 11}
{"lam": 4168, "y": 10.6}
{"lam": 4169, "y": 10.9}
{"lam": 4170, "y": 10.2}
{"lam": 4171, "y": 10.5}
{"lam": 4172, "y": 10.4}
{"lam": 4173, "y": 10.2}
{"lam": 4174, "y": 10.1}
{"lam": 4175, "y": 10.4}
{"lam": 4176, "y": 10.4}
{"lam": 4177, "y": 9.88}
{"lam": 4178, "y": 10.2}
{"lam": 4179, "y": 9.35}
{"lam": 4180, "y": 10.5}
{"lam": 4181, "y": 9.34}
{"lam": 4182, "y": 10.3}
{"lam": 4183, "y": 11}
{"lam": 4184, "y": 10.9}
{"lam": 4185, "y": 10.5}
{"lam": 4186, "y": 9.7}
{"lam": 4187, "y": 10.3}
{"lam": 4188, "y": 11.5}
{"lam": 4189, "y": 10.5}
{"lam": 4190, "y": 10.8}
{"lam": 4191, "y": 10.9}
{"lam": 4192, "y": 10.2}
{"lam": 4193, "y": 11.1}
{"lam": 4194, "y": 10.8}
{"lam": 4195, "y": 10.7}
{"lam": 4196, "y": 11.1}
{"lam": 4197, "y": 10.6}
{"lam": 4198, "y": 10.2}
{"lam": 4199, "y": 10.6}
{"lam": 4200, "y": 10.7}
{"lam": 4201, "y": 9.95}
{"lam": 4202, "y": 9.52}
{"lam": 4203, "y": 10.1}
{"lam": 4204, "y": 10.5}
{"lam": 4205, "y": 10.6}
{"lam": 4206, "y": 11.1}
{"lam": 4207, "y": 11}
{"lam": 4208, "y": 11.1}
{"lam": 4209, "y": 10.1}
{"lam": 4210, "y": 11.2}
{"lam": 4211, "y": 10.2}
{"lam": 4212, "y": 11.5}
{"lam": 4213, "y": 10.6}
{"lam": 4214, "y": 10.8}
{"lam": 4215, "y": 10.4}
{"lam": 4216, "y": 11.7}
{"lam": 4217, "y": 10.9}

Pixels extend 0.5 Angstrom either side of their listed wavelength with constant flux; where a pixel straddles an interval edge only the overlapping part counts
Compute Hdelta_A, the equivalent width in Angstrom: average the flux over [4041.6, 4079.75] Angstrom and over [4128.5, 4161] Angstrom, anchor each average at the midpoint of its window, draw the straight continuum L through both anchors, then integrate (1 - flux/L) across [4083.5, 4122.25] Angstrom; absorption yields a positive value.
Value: 8.41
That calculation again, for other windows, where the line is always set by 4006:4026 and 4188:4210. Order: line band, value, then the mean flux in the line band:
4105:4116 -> 1.86 Angstrom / 8.86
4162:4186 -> 0.44 Angstrom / 10.4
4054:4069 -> -0.24 Angstrom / 10.9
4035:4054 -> -0.69 Angstrom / 11.1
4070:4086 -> 0.54 Angstrom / 10.3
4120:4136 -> 1.11 Angstrom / 9.91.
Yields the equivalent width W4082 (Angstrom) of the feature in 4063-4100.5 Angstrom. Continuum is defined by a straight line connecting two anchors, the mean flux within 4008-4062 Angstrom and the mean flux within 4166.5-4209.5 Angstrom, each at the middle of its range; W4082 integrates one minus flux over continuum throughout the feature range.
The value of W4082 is 4.7 Angstrom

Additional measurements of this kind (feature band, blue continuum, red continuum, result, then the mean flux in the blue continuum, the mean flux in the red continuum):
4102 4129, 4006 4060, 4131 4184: 3.87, 10.9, 10.5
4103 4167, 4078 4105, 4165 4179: -4.04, 8.26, 10.4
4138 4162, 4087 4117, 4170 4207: -3.87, 7.83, 10.4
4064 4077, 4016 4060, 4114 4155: 0.26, 11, 10.3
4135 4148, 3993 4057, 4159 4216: -0.39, 10.8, 10.6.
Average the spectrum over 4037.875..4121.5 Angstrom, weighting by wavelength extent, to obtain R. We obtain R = 9.66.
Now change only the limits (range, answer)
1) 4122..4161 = 10.5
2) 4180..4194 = 10.5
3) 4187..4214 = 10.7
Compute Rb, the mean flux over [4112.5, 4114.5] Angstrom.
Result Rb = 9.59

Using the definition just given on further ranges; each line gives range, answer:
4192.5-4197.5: 10.9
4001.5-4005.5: 9.98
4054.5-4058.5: 10.9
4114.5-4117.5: 9.14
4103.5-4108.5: 7.75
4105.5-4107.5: 8.18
